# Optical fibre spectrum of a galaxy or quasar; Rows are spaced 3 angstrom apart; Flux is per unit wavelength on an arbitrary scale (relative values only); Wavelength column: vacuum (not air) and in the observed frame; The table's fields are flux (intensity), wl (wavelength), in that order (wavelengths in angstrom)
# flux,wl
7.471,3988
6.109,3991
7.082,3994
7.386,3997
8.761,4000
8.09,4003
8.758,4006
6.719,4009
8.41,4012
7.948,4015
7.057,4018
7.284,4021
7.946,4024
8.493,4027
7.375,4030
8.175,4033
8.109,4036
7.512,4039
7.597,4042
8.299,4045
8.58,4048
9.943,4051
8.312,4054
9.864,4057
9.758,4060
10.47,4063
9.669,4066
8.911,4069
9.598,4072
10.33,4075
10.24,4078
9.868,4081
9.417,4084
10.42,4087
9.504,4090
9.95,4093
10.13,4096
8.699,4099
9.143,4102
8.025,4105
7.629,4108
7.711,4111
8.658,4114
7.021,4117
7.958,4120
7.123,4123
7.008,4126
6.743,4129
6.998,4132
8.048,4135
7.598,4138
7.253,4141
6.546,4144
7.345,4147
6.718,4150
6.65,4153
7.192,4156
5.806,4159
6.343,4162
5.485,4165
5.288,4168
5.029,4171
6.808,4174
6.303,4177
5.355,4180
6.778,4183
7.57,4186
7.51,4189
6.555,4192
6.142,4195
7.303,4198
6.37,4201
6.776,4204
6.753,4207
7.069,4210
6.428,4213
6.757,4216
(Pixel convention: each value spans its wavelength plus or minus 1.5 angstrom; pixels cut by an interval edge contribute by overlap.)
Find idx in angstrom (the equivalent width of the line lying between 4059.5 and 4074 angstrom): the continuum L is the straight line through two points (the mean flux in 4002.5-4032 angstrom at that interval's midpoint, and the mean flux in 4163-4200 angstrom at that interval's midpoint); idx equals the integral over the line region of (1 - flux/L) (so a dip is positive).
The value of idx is -4.6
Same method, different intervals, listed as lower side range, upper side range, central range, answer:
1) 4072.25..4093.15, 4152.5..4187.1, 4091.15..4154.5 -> 3.5 angstrom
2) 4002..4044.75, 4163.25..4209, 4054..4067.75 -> -4.1 angstrom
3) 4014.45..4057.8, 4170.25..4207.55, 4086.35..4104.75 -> -4.8 angstrom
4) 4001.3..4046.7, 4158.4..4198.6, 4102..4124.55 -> -2.8 angstrom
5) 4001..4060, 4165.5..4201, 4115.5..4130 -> -0.2 angstrom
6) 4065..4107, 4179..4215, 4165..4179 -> 3.0 angstrom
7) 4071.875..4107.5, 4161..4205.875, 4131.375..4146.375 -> 1.1 angstrom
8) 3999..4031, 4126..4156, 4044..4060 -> -3.0 angstrom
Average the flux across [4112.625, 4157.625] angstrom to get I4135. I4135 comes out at 7.25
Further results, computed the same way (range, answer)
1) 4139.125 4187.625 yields 6.42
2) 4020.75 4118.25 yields 8.89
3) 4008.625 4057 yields 8.07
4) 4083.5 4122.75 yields 8.72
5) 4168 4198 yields 6.43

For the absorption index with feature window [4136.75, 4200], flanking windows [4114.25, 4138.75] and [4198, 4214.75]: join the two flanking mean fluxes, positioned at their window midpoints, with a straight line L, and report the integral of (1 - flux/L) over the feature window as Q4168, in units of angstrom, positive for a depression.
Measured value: 4.4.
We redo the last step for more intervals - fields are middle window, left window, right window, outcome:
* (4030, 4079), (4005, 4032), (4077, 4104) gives -1.6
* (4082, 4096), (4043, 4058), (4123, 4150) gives -3.0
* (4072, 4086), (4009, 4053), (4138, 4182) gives -4.8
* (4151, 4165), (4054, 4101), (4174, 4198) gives 2.0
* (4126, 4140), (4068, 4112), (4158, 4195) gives 0.9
